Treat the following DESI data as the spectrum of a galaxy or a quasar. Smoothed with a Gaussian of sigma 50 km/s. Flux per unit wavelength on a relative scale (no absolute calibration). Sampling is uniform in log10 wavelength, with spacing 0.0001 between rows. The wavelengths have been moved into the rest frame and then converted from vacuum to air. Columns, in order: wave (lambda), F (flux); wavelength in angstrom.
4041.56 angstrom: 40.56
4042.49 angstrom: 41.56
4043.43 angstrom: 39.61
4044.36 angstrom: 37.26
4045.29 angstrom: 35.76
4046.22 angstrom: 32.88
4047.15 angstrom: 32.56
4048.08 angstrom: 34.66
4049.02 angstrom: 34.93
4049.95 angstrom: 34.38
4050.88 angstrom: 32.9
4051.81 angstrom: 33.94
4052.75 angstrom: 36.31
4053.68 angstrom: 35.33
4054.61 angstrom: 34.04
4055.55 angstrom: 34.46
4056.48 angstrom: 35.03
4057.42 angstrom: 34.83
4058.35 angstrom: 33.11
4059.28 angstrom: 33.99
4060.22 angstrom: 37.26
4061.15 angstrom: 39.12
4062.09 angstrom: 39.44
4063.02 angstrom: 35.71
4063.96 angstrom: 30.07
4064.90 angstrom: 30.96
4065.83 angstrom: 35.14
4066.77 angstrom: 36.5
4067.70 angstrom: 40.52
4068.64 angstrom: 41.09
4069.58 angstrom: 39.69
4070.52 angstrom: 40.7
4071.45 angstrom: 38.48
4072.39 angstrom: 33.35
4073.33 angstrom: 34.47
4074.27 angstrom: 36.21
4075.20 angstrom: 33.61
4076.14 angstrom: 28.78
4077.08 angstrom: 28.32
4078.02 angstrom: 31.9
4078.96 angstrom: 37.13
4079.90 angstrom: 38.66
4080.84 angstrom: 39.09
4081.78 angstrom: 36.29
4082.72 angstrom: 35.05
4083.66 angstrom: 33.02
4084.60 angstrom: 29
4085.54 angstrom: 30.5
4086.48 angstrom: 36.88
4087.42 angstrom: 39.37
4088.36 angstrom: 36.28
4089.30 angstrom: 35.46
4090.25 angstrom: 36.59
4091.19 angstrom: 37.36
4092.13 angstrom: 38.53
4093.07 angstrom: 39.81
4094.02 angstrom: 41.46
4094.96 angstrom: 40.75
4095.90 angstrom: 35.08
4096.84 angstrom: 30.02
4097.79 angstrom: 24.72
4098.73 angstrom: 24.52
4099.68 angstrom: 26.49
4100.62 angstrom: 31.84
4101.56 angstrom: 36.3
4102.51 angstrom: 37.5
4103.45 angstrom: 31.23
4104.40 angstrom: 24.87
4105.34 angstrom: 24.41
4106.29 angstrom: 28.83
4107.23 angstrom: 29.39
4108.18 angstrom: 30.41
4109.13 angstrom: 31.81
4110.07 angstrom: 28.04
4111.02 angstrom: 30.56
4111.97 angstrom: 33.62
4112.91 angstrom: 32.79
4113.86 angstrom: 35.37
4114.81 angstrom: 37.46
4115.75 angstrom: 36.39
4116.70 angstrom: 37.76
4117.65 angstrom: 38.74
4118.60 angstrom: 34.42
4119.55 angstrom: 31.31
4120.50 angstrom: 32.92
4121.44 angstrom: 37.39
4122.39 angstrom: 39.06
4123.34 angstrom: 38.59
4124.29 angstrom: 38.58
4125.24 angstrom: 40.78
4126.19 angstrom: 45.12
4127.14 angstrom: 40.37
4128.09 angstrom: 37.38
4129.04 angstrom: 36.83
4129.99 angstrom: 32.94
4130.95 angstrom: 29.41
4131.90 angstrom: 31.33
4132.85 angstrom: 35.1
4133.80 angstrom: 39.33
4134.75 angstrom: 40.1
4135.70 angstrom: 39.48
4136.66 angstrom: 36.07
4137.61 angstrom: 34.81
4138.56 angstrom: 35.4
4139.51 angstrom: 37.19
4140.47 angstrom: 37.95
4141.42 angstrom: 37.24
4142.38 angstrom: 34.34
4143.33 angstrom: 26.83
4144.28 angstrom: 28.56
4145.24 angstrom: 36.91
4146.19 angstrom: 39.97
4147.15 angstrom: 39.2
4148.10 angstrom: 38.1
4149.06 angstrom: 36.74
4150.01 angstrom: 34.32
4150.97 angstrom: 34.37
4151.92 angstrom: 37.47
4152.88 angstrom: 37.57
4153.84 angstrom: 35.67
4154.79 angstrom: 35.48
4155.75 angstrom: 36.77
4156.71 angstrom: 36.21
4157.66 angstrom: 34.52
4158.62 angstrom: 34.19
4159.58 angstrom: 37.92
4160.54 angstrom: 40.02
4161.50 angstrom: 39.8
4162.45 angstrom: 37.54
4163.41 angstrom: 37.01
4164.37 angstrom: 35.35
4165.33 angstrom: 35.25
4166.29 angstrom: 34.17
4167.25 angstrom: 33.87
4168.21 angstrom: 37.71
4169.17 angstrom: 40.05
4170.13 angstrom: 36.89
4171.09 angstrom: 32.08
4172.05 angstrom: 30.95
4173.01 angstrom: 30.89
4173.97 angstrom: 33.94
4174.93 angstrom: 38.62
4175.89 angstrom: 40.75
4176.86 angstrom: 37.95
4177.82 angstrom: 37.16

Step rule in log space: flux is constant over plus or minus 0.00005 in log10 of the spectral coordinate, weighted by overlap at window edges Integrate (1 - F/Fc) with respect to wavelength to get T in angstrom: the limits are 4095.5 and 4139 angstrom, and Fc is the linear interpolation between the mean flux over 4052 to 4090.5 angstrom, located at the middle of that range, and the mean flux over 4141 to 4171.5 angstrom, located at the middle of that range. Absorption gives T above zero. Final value 2.1 angstrom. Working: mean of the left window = 35.4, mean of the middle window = 34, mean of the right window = 36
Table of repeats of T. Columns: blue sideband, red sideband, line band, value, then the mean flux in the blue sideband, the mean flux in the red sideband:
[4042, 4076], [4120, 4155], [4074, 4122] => 3.33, 35.8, 36.5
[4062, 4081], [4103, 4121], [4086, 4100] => -0.49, 35.6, 32.1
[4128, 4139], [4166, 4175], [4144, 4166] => -0.88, 35.6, 34.8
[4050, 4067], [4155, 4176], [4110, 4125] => 0.02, 34.9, 36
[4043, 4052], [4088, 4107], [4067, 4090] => -1.25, 34.9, 33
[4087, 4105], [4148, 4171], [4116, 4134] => -0.79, 34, 36.4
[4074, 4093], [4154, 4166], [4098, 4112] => 2.24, 35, 36.6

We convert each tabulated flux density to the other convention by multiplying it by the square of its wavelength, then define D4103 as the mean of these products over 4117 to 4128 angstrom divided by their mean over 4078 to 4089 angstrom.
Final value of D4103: 1.09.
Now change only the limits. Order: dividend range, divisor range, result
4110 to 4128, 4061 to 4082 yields 1.04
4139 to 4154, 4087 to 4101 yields 1.06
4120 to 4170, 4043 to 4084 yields 1.07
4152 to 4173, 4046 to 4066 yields 1.10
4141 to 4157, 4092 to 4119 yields 1.11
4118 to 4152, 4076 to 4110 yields 1.11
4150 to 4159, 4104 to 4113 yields 1.24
